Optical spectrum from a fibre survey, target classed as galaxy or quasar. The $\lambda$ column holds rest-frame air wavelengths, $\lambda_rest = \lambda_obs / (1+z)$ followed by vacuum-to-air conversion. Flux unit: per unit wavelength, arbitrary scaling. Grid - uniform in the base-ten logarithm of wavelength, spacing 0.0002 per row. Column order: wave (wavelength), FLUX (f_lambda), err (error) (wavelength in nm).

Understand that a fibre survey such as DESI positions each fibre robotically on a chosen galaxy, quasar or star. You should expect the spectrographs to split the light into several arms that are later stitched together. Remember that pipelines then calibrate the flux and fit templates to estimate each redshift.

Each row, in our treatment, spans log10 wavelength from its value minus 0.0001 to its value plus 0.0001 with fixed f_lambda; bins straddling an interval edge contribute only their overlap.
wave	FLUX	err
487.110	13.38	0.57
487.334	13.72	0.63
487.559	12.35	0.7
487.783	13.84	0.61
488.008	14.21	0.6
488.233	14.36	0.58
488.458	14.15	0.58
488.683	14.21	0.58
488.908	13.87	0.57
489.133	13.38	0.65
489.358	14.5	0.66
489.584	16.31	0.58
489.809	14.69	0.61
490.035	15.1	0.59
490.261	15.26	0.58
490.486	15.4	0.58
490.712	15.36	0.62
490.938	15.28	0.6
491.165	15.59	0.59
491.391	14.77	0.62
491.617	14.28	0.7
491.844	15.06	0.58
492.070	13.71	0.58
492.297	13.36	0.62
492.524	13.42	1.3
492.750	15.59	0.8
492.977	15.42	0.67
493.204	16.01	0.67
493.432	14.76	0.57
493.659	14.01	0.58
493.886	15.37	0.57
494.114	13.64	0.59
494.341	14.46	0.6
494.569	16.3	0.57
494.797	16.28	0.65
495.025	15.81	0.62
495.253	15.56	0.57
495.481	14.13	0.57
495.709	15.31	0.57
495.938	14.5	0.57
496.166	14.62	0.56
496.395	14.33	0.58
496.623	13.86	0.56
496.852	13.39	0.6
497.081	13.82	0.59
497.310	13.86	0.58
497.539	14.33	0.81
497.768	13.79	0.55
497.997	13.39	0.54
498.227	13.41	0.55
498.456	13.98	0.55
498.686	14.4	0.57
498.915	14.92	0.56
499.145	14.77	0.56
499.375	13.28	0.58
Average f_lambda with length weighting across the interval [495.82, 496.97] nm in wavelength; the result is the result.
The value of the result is 14.1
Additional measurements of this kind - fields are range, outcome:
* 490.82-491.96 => 15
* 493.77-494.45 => 14.5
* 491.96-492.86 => 14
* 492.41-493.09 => 14.8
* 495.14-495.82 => 15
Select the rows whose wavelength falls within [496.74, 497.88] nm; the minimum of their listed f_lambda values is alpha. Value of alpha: 13.39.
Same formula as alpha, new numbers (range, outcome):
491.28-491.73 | 14.28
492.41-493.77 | 13.42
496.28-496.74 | 13.86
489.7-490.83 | 14.69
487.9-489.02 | 13.87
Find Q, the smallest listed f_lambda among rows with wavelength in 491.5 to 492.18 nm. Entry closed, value 13.71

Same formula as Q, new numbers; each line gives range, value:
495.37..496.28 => 14.13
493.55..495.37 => 13.64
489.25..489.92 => 14.5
